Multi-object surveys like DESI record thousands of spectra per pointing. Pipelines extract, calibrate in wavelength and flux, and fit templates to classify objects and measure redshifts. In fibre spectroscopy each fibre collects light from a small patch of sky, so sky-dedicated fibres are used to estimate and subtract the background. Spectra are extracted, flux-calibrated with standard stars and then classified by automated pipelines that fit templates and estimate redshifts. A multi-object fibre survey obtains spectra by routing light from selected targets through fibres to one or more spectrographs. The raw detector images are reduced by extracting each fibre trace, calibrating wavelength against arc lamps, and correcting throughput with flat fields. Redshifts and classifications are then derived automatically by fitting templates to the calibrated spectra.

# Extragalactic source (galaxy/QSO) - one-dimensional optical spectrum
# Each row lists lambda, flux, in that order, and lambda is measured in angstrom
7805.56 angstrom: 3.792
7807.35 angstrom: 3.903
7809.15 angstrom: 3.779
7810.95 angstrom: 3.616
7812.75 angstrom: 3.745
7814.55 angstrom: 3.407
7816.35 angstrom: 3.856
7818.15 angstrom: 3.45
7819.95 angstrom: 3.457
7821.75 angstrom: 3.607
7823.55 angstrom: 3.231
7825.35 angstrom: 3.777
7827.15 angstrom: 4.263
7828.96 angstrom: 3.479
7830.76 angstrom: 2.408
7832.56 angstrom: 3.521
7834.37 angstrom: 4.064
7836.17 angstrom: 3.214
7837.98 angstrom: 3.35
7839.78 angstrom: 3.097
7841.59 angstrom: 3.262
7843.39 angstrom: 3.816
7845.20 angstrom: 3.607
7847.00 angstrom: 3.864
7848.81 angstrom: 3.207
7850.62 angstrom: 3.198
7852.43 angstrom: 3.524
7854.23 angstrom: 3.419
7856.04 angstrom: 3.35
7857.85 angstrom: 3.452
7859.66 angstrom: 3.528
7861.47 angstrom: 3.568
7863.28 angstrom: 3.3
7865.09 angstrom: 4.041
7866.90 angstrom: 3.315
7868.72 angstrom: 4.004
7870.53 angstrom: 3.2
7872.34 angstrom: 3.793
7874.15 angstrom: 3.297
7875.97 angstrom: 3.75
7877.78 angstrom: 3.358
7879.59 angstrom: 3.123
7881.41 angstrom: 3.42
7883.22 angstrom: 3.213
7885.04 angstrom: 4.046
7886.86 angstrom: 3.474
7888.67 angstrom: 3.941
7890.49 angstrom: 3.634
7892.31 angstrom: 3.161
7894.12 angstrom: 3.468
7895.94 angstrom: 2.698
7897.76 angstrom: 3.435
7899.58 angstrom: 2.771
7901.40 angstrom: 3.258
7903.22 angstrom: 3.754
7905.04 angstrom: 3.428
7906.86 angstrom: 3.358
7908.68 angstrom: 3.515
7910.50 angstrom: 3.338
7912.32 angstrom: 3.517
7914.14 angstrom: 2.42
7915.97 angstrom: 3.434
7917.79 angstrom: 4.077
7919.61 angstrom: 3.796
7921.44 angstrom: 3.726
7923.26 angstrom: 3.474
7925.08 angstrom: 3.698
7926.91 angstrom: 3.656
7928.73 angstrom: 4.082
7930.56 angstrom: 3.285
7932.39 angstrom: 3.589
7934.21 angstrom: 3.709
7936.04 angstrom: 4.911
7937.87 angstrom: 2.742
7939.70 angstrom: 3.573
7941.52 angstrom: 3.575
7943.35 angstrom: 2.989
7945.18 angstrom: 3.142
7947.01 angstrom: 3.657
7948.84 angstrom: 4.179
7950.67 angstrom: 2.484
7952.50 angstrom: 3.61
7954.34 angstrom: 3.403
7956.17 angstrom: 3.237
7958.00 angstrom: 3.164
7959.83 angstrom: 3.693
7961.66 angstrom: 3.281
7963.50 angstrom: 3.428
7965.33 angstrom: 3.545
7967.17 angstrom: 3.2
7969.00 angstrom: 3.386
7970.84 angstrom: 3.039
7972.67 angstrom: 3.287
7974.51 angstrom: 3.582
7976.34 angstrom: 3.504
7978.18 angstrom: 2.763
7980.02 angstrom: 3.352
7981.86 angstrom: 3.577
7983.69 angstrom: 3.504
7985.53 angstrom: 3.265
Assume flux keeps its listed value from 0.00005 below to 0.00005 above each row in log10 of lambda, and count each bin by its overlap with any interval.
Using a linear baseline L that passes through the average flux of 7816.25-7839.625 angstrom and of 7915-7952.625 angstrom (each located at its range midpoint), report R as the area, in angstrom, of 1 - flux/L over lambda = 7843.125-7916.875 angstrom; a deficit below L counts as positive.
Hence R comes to 2.1 angstrom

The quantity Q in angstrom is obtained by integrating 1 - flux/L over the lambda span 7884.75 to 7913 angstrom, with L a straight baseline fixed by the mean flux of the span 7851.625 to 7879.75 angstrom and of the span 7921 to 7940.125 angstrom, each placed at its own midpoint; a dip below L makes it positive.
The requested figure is 1.5 angstrom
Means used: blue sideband 3.51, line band 3.41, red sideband 3.68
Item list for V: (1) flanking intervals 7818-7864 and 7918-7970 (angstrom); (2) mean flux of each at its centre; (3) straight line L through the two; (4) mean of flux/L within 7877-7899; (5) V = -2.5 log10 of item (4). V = 0.03 mag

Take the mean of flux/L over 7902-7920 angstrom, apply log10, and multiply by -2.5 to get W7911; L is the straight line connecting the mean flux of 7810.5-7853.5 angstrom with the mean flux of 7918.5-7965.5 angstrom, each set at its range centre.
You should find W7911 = 0.02 mag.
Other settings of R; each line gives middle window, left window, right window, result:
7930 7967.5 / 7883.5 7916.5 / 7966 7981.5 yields -1.6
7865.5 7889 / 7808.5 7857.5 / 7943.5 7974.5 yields -0.6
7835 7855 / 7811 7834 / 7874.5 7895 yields 0.6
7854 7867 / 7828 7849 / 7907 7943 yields -0.2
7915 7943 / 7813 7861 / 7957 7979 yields -2.5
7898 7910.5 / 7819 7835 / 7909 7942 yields 0.8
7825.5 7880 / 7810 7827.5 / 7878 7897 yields 0.5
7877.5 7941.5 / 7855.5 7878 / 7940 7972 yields -0.7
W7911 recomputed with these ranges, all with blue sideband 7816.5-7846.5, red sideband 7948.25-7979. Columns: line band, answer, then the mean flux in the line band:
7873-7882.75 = 0.01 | 3.39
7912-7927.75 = -0.05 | 3.53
